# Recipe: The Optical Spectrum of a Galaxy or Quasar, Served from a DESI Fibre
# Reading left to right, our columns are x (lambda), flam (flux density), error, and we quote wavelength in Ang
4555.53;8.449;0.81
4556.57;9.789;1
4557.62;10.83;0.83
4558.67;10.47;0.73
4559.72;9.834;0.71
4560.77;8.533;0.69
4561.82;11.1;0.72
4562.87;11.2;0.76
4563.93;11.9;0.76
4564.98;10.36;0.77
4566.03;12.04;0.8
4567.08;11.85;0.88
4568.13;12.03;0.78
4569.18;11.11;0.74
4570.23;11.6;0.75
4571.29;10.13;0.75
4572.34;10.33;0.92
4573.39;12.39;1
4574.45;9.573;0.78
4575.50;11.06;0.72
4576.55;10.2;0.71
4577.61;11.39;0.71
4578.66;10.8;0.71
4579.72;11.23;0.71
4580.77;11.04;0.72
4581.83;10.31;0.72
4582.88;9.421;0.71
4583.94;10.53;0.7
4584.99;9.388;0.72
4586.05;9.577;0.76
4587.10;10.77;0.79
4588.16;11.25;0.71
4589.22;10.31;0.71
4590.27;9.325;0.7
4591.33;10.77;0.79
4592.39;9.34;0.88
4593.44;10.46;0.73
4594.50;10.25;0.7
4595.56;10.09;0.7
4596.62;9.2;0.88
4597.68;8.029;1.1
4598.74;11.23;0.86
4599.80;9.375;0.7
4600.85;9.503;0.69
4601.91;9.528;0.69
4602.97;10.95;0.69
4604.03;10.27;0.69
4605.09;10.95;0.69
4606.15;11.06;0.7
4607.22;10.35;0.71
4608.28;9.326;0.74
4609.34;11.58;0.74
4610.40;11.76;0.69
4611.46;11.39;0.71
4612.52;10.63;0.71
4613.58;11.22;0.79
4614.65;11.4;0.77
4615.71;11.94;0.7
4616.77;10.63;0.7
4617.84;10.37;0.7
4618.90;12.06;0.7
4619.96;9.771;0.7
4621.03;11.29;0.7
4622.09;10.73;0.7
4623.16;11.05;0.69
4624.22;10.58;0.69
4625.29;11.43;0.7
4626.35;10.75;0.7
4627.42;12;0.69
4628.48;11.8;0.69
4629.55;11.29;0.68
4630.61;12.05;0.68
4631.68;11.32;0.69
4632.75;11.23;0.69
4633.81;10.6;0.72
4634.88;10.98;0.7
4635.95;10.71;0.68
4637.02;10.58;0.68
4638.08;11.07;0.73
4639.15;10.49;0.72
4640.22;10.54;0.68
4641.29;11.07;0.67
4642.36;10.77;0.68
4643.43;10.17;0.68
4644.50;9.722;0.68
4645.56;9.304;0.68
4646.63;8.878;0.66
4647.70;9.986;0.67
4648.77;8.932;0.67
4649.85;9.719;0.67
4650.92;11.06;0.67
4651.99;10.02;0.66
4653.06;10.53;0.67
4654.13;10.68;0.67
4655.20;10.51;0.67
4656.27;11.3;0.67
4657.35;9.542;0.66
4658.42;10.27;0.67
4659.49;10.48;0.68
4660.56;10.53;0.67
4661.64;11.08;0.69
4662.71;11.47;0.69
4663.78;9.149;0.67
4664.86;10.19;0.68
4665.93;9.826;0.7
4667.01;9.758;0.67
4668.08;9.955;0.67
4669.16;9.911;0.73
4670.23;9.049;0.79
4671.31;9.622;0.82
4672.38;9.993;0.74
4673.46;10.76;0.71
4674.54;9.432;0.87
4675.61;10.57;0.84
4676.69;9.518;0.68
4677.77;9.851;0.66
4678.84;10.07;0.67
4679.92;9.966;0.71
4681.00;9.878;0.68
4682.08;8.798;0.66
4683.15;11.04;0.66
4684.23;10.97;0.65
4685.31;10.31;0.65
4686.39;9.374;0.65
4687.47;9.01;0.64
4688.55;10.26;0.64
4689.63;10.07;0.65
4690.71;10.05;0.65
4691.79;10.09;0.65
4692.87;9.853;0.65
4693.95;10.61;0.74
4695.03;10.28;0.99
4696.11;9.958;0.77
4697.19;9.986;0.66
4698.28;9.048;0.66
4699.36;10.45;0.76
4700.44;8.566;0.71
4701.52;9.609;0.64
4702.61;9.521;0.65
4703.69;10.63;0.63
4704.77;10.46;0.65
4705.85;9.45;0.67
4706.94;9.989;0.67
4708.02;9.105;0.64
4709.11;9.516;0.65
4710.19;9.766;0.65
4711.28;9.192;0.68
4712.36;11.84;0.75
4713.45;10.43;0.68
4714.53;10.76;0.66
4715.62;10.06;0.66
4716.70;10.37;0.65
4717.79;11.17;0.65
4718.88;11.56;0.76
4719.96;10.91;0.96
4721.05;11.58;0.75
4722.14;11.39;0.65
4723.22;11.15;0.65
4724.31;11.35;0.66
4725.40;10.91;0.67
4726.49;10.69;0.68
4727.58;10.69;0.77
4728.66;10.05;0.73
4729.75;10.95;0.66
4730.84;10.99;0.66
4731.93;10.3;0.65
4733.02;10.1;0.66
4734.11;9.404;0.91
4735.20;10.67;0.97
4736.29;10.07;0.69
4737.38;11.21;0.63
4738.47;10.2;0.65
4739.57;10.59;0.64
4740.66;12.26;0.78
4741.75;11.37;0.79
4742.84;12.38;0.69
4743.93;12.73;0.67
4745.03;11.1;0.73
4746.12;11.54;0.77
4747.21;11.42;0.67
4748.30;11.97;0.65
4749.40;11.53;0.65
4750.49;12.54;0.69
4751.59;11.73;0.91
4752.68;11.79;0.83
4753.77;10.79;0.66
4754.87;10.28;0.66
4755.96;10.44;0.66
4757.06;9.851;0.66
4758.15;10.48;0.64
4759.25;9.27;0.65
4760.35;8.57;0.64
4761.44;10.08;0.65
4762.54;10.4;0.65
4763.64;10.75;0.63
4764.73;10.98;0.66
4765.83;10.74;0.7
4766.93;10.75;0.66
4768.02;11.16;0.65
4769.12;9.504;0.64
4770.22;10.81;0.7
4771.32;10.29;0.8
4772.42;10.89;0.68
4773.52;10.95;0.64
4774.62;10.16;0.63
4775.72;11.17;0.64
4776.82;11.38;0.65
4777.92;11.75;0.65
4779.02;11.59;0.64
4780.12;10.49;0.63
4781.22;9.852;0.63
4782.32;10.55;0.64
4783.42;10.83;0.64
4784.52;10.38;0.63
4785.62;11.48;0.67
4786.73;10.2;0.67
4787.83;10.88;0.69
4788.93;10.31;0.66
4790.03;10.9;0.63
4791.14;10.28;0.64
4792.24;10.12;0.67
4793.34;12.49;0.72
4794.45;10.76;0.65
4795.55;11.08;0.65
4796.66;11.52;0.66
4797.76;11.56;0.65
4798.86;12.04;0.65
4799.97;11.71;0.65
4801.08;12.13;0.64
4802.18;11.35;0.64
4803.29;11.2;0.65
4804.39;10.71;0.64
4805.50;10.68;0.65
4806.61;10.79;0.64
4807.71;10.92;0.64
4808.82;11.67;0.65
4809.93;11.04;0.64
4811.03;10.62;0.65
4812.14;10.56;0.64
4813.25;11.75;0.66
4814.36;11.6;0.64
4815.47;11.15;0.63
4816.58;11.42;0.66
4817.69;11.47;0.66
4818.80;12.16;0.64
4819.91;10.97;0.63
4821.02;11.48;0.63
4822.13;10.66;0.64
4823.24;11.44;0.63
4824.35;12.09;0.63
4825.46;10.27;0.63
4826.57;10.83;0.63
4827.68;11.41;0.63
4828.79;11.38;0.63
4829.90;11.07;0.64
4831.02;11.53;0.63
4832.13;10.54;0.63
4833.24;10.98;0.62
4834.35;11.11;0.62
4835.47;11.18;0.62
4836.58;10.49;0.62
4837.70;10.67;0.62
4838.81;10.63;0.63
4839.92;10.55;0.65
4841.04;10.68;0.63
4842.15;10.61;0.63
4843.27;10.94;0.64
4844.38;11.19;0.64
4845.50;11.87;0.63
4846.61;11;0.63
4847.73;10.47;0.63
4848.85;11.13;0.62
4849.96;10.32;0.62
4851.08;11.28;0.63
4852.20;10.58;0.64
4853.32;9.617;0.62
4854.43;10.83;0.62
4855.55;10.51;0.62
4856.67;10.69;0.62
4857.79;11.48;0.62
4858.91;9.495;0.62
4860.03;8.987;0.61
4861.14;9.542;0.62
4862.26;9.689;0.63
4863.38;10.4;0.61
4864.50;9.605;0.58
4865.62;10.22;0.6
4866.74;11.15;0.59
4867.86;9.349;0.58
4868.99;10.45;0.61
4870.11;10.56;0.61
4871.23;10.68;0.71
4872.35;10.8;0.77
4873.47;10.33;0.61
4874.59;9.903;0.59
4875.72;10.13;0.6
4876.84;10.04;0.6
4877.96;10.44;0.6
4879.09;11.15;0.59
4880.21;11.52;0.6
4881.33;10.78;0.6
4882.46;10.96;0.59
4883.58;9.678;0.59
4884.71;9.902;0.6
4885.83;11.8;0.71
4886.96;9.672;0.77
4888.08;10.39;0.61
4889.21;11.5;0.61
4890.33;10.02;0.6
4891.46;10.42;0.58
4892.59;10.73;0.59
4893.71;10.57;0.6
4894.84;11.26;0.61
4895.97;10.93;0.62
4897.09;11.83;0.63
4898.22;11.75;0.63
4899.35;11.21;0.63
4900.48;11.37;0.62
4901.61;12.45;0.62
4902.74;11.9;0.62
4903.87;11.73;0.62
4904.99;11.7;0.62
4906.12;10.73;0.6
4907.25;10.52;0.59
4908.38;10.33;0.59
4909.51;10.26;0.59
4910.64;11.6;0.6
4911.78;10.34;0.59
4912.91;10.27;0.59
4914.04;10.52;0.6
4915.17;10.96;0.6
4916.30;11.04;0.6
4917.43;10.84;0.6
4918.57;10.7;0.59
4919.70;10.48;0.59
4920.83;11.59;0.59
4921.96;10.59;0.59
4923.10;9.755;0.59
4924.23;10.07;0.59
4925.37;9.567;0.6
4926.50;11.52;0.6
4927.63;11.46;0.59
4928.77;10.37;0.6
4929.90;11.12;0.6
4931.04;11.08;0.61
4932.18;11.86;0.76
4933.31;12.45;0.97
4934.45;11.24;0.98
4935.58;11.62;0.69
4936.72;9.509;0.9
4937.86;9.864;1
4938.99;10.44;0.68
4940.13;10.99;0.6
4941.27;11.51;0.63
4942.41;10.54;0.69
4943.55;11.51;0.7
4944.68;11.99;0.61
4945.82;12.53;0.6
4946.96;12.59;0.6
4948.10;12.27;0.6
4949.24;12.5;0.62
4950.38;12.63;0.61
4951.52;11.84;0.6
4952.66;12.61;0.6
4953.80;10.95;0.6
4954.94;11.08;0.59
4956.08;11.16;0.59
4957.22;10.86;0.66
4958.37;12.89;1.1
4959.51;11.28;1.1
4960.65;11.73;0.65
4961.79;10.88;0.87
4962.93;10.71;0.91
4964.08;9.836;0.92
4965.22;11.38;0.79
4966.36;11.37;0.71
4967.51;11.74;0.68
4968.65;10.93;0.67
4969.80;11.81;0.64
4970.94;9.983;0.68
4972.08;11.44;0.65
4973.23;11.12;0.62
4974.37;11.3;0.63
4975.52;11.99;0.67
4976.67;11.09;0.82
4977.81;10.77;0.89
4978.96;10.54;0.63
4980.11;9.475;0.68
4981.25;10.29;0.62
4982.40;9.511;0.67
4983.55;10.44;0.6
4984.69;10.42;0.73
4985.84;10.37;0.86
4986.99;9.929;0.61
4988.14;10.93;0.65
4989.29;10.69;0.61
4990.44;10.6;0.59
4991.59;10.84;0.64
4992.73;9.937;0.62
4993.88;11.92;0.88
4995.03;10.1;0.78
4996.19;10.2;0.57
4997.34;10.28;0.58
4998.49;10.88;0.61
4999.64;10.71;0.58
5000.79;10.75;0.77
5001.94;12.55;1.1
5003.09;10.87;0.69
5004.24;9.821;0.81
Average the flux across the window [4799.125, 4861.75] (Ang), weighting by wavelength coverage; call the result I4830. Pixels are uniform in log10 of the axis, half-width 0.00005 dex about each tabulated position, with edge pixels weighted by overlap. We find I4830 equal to 11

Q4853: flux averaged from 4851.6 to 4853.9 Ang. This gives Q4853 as 10.1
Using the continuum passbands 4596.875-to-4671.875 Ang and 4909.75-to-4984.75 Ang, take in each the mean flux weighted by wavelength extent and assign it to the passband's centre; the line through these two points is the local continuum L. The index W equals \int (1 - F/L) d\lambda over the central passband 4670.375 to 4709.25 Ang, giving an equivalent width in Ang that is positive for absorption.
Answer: 2.6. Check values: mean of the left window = 10.5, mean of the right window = 11.1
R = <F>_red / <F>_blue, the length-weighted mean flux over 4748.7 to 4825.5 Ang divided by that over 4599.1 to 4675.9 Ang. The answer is 1.04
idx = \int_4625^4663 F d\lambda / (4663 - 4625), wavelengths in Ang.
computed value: 10.6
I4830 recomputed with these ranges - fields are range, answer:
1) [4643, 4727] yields 10.2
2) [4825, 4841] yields 10.9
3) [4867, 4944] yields 10.8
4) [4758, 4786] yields 10.6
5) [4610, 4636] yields 11.2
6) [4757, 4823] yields 10.9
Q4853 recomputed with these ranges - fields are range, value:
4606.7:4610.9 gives 10.8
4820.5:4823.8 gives 11.2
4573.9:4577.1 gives 10.3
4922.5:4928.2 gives 10.5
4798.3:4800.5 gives 11.9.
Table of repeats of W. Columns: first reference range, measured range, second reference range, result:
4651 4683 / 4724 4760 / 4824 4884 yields -2.2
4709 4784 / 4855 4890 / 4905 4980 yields 2.0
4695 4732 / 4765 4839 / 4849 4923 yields -3.6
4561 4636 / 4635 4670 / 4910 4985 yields 1.8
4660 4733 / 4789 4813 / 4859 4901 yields -1.7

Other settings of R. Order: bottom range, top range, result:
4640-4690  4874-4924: 1.07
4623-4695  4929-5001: 1.07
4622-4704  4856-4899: 1.02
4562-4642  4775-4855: 1.03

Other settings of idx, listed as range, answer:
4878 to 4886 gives 10.8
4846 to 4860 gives 10.6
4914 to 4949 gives 11.1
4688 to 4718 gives 10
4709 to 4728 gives 10.8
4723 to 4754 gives 11.1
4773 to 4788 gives 10.8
